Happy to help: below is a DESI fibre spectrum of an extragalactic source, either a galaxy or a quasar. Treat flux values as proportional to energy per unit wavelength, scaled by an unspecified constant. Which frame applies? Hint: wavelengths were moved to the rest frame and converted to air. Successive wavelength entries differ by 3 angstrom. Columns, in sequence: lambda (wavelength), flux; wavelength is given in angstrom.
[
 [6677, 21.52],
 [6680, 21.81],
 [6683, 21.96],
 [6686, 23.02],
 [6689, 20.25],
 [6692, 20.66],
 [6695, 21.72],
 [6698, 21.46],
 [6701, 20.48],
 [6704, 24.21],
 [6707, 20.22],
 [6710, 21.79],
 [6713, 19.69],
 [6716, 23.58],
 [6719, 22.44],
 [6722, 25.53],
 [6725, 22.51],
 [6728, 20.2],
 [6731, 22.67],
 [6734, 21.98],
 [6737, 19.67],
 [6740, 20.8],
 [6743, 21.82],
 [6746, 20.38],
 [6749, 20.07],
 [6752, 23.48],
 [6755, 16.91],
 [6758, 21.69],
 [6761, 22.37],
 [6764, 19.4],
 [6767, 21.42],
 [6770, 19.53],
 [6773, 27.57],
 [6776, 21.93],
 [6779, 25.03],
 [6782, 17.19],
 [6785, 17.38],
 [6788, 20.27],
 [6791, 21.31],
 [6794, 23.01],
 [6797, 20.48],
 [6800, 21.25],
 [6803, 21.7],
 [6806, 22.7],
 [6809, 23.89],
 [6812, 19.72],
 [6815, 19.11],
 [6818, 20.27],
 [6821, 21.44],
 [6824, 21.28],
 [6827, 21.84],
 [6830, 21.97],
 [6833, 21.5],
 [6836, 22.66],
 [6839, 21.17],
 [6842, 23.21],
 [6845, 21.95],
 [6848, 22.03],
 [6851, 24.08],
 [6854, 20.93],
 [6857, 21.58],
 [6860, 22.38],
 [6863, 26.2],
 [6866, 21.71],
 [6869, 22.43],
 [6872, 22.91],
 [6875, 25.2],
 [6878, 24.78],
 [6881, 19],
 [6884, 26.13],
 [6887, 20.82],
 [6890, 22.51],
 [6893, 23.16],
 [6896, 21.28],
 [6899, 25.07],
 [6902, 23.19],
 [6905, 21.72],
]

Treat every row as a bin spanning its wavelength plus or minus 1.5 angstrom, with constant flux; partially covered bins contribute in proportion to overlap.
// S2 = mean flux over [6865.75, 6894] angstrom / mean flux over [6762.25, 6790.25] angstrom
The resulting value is 1.09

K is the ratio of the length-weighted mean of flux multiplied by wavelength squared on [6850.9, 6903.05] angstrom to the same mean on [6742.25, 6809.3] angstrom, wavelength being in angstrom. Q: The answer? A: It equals 1.1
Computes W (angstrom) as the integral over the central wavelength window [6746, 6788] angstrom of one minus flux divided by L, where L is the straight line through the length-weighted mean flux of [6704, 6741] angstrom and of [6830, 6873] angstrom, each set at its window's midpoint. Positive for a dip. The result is 2.00 angstrom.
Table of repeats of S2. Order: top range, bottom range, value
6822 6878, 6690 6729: 1.03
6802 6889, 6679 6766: 1.04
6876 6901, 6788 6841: 1.07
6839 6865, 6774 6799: 1.08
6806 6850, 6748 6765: 1.05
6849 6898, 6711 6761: 1.06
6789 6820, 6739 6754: 1.01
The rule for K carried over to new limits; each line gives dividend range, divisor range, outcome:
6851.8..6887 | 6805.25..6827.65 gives 1.10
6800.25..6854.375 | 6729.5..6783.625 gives 1.04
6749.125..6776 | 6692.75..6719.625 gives 1.01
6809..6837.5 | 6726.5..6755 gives 1.04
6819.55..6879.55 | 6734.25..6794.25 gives 1.10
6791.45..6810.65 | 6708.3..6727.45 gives 1.01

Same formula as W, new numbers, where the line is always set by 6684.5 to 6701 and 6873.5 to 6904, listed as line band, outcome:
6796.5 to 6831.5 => 1.7 angstrom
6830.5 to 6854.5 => 0.5 angstrom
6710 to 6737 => -0.7 angstrom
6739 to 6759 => 1.0 angstrom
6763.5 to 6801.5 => 1.5 angstrom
